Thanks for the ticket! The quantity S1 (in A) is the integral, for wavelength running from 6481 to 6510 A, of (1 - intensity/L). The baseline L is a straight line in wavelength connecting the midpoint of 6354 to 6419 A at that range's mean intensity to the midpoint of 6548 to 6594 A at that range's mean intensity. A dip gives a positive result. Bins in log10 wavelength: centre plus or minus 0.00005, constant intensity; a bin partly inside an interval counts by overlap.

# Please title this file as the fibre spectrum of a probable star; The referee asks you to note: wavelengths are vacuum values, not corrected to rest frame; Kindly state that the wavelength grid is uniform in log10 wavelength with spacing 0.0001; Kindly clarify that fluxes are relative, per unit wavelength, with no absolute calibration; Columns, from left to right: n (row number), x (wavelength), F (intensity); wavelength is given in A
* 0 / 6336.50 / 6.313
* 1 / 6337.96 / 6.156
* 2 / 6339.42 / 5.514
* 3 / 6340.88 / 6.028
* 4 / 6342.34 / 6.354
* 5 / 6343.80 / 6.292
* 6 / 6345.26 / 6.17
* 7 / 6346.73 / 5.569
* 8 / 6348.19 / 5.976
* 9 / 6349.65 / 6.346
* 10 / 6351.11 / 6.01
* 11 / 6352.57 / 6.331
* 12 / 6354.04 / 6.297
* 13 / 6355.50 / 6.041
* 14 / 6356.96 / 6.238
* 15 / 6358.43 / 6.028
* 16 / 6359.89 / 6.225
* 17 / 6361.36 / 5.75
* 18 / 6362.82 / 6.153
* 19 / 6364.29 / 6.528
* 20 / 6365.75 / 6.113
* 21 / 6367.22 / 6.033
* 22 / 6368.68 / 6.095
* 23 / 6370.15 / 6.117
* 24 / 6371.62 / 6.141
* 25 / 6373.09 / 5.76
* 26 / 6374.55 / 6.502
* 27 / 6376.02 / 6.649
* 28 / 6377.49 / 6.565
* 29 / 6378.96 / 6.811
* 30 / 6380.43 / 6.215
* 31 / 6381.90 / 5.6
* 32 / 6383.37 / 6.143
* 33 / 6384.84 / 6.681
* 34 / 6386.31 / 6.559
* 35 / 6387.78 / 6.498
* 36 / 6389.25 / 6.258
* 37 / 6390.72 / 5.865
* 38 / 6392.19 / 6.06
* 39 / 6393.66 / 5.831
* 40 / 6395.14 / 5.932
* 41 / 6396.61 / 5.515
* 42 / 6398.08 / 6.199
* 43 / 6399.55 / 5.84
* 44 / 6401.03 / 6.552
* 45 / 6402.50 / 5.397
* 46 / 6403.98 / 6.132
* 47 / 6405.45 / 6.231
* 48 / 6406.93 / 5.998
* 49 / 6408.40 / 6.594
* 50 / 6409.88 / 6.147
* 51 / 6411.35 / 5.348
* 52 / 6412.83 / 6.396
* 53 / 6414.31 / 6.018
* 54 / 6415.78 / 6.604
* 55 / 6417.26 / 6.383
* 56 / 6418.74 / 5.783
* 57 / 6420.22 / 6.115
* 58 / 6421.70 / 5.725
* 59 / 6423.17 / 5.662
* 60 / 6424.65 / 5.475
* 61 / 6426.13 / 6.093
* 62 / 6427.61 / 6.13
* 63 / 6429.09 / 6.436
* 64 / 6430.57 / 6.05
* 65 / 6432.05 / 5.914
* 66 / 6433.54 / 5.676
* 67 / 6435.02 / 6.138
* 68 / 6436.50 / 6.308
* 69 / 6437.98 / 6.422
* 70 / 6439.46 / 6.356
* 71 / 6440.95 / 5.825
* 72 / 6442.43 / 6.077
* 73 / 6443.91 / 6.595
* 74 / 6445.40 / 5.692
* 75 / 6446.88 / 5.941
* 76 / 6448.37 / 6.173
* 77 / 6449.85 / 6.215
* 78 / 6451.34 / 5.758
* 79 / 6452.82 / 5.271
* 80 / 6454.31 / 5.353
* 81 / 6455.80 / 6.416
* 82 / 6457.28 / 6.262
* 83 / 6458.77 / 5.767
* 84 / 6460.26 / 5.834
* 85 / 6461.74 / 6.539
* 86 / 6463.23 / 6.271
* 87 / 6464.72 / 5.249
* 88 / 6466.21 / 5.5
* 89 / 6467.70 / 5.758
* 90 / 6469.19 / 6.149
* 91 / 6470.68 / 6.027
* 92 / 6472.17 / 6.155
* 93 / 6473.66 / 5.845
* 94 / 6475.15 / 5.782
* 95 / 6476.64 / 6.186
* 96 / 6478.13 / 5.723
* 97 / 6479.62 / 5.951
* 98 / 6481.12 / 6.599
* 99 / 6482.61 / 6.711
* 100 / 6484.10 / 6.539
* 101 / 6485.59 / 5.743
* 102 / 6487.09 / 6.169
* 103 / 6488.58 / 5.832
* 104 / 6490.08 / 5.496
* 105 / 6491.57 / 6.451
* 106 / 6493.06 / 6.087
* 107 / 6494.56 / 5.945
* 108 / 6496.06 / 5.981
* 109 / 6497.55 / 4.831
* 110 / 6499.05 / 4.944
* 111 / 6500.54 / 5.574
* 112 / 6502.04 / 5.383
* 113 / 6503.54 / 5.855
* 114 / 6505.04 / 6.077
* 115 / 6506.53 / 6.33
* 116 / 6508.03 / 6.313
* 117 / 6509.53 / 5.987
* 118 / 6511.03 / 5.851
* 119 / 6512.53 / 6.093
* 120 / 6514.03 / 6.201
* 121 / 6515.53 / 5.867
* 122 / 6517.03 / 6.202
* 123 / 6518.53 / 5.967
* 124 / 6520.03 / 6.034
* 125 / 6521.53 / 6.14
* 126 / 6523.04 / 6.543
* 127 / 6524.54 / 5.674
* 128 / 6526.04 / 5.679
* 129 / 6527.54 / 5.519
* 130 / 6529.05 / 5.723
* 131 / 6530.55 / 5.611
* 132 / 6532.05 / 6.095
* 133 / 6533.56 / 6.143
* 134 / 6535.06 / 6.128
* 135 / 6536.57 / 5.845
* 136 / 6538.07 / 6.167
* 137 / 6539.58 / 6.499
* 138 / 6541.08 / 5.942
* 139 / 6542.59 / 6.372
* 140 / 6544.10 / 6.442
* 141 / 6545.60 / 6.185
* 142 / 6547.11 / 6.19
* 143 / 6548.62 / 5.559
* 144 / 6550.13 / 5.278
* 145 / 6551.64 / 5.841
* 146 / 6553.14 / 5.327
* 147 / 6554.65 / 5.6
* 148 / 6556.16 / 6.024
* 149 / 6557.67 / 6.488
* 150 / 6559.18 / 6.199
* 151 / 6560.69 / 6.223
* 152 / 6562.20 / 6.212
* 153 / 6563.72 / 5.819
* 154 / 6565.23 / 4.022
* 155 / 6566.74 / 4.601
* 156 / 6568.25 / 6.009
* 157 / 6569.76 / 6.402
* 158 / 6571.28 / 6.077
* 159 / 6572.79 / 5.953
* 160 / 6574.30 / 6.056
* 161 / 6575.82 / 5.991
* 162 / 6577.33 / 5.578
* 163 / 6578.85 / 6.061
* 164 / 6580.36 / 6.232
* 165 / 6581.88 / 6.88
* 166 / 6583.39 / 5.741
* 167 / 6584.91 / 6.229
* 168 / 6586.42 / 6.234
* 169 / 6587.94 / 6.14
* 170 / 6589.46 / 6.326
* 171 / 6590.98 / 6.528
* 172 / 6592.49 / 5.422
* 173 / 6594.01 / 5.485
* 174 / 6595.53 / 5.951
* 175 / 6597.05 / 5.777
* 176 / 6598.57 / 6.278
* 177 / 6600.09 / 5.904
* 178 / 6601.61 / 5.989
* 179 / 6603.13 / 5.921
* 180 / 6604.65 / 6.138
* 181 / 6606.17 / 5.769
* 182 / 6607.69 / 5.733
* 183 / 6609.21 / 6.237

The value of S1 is 0.36 A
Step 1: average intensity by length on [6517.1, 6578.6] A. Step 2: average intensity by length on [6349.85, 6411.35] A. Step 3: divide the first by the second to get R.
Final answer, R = 1.0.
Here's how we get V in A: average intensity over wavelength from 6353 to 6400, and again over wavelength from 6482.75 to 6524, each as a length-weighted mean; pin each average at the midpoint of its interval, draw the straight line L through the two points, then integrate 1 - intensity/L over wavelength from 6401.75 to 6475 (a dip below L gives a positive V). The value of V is 0.7 A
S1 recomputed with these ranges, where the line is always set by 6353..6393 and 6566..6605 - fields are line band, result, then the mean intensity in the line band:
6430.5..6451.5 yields 0.21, 6.08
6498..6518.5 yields 0.65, 5.89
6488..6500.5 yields 0.83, 5.69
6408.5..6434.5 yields 0.65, 6.01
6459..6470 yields 0.41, 5.89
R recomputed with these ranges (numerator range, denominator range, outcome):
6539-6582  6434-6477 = 0.99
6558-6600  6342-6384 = 0.96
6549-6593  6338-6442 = 0.97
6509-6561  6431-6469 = 1.00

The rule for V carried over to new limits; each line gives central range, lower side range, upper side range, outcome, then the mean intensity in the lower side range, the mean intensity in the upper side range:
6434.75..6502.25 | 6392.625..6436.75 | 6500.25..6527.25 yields 0.51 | 6.02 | 5.99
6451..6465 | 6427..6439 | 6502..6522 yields 0.49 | 6.14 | 6.04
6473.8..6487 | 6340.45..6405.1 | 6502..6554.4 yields -0.24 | 6.15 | 5.98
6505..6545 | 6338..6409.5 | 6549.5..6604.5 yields -0.54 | 6.14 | 5.92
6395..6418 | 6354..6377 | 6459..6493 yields 0.11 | 6.17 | 6.02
